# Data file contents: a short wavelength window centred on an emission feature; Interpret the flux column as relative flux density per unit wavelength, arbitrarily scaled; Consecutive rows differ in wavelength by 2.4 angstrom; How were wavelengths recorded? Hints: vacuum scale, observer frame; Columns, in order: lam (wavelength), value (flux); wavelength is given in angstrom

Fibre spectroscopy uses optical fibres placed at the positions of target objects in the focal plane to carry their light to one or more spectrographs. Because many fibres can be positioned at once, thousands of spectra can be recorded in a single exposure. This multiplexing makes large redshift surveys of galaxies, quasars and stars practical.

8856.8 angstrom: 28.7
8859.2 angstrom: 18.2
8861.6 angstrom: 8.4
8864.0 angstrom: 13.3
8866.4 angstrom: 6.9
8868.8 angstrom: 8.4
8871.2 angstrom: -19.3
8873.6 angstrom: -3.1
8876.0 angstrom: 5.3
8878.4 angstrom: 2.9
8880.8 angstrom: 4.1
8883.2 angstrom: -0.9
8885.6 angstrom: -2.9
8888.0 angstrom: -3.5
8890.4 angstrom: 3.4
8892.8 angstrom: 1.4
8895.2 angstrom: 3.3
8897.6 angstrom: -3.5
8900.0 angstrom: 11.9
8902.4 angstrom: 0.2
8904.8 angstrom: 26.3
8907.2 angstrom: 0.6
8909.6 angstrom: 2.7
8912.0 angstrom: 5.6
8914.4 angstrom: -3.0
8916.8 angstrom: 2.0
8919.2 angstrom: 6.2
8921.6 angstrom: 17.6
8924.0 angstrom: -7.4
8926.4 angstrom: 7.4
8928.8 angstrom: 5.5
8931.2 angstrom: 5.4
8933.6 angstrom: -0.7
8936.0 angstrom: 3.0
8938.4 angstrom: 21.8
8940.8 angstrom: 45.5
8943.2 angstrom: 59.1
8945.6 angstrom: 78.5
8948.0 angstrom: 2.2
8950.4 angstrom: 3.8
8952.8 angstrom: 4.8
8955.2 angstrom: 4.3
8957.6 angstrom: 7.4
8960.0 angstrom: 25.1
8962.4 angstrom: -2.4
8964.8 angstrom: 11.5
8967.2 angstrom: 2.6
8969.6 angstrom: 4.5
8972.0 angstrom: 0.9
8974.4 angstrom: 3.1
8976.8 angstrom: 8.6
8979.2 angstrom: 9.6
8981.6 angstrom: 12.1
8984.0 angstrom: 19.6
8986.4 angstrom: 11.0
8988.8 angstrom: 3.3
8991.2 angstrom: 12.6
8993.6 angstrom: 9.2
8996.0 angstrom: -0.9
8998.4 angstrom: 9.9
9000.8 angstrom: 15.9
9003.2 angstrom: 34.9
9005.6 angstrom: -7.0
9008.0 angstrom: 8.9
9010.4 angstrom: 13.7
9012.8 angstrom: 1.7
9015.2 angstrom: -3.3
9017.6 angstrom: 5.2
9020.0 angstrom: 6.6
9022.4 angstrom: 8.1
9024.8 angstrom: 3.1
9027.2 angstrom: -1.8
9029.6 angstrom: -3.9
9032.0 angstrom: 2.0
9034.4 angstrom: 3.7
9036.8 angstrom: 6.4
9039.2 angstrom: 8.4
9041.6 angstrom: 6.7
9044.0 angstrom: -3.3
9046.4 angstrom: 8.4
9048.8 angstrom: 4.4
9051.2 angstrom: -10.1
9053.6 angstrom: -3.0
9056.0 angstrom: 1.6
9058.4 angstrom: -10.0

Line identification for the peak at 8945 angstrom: [O III] 5007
